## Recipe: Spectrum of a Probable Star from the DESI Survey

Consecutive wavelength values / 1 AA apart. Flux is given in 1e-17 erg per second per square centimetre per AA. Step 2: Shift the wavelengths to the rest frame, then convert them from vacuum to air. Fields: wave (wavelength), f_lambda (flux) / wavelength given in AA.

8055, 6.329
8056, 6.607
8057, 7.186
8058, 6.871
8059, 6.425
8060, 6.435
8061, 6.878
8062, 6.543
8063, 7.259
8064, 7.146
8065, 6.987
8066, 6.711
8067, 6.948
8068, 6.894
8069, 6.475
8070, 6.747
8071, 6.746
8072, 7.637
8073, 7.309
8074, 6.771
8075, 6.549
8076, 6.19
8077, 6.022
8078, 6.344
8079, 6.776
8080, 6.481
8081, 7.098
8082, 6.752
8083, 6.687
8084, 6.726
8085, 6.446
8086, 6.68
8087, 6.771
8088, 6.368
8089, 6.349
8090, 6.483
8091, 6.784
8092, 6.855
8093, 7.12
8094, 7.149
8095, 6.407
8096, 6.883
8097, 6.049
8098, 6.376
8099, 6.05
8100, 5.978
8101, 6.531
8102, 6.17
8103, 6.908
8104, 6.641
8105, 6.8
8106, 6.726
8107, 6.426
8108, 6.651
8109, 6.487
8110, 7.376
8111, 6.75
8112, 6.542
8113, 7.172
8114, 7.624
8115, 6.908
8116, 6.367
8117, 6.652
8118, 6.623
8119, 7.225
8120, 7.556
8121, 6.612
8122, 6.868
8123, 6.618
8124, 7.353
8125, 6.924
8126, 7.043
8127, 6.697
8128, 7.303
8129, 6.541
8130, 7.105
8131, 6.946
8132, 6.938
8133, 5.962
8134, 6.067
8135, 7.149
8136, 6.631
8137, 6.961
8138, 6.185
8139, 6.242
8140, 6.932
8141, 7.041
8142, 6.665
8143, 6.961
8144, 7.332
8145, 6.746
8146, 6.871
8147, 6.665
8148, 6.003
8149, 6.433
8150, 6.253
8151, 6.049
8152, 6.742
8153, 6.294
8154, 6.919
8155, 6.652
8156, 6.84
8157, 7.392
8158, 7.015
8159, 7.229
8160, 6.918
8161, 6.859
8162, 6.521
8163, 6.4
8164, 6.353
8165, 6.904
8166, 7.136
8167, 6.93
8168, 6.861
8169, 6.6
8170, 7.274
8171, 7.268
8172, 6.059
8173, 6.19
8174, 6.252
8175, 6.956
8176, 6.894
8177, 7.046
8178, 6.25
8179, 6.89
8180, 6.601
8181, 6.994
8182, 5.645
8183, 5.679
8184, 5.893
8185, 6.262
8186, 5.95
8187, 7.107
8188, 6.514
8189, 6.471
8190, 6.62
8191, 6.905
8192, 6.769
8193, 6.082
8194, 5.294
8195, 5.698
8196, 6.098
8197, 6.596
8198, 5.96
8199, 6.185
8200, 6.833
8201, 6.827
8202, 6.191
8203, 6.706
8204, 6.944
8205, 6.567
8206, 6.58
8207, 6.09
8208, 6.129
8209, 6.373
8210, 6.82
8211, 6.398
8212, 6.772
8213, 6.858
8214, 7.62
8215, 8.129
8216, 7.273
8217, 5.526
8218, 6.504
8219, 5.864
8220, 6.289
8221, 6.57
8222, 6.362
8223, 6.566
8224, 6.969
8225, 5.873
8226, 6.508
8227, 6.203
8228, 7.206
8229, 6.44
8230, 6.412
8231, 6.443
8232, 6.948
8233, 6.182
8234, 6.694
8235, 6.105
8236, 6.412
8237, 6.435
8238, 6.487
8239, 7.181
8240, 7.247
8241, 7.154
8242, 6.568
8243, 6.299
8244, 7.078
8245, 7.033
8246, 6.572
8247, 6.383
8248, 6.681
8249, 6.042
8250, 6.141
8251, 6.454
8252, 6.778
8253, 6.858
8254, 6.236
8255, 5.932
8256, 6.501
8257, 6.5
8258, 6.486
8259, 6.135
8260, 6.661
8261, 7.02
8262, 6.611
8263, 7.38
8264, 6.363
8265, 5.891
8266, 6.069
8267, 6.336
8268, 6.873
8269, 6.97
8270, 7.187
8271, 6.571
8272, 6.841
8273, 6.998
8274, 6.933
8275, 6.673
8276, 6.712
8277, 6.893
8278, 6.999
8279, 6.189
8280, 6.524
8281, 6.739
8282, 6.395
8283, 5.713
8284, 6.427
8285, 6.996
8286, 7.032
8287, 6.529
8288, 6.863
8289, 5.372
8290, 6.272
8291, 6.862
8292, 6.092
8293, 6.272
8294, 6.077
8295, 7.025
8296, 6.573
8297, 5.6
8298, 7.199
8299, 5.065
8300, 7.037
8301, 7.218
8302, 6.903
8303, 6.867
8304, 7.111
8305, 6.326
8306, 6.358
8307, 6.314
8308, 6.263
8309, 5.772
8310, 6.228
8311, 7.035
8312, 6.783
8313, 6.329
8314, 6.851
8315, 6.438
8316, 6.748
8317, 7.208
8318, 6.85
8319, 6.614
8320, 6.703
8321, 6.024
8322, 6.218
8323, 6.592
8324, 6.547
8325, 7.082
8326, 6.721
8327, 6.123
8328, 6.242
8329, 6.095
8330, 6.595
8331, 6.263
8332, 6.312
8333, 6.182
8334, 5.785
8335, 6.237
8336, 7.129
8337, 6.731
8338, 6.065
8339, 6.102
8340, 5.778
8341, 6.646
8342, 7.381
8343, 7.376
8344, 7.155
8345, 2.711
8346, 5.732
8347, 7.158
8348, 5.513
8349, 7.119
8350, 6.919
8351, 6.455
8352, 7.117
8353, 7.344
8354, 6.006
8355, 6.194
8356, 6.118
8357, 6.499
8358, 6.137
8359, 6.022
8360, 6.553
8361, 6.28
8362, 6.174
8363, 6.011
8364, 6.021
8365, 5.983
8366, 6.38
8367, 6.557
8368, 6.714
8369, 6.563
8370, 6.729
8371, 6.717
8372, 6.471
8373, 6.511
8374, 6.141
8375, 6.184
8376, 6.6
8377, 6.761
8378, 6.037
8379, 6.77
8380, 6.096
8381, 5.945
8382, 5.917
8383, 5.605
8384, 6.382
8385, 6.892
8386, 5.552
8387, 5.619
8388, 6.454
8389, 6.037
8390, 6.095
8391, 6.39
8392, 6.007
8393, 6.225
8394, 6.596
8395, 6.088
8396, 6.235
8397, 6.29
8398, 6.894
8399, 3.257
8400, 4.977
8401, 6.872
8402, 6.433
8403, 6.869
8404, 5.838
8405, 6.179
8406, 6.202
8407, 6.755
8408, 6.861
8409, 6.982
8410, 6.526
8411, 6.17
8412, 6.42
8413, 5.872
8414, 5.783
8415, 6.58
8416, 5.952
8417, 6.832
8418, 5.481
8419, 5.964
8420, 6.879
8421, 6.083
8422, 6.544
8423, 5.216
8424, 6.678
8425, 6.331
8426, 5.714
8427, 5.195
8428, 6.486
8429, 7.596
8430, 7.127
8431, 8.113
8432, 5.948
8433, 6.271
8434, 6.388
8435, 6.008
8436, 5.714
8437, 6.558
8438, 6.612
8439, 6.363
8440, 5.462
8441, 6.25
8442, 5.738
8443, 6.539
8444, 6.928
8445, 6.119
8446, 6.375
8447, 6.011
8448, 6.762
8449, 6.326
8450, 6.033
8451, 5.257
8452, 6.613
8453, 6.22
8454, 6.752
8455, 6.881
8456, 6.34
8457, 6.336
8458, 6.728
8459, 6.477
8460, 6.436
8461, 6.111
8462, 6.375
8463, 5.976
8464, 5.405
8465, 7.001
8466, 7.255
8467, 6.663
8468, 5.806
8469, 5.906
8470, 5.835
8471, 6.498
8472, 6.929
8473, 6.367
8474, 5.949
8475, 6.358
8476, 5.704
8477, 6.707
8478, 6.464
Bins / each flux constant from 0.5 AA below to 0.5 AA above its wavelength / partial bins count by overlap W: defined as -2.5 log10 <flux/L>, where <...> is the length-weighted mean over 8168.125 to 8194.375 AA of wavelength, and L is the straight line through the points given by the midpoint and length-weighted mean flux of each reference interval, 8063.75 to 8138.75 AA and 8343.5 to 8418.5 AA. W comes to 0.02 mag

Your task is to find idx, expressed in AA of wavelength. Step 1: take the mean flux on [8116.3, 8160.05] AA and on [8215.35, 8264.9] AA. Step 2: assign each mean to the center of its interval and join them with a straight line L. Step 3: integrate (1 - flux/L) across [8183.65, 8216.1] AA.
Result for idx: 0.5 AA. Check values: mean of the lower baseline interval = 6.77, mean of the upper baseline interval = 6.54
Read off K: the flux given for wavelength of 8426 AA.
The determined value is 5.714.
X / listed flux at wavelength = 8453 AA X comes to 6.22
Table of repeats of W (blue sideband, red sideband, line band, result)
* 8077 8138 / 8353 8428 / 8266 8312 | -0.03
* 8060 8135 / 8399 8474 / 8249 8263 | 0.01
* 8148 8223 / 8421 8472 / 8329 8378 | 0.01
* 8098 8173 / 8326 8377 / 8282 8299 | 0.01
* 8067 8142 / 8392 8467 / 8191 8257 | 0.01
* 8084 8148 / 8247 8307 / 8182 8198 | 0.07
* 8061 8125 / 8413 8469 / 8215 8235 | 0.01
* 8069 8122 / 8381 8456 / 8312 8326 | -0.04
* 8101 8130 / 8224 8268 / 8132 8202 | 0.02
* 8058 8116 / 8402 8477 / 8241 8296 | -0.01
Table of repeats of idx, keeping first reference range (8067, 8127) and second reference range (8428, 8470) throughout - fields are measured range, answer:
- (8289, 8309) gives 0.2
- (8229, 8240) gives 0.0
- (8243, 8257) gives 0.1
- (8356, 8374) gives 0.3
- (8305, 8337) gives 0.1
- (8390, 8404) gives 0.8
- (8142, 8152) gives 0.1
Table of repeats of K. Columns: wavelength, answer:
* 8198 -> 5.96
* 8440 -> 5.462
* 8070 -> 6.747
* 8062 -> 6.543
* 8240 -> 7.247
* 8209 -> 6.373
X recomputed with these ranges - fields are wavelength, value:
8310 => 6.228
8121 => 6.612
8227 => 6.203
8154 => 6.919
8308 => 6.263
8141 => 7.041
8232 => 6.948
